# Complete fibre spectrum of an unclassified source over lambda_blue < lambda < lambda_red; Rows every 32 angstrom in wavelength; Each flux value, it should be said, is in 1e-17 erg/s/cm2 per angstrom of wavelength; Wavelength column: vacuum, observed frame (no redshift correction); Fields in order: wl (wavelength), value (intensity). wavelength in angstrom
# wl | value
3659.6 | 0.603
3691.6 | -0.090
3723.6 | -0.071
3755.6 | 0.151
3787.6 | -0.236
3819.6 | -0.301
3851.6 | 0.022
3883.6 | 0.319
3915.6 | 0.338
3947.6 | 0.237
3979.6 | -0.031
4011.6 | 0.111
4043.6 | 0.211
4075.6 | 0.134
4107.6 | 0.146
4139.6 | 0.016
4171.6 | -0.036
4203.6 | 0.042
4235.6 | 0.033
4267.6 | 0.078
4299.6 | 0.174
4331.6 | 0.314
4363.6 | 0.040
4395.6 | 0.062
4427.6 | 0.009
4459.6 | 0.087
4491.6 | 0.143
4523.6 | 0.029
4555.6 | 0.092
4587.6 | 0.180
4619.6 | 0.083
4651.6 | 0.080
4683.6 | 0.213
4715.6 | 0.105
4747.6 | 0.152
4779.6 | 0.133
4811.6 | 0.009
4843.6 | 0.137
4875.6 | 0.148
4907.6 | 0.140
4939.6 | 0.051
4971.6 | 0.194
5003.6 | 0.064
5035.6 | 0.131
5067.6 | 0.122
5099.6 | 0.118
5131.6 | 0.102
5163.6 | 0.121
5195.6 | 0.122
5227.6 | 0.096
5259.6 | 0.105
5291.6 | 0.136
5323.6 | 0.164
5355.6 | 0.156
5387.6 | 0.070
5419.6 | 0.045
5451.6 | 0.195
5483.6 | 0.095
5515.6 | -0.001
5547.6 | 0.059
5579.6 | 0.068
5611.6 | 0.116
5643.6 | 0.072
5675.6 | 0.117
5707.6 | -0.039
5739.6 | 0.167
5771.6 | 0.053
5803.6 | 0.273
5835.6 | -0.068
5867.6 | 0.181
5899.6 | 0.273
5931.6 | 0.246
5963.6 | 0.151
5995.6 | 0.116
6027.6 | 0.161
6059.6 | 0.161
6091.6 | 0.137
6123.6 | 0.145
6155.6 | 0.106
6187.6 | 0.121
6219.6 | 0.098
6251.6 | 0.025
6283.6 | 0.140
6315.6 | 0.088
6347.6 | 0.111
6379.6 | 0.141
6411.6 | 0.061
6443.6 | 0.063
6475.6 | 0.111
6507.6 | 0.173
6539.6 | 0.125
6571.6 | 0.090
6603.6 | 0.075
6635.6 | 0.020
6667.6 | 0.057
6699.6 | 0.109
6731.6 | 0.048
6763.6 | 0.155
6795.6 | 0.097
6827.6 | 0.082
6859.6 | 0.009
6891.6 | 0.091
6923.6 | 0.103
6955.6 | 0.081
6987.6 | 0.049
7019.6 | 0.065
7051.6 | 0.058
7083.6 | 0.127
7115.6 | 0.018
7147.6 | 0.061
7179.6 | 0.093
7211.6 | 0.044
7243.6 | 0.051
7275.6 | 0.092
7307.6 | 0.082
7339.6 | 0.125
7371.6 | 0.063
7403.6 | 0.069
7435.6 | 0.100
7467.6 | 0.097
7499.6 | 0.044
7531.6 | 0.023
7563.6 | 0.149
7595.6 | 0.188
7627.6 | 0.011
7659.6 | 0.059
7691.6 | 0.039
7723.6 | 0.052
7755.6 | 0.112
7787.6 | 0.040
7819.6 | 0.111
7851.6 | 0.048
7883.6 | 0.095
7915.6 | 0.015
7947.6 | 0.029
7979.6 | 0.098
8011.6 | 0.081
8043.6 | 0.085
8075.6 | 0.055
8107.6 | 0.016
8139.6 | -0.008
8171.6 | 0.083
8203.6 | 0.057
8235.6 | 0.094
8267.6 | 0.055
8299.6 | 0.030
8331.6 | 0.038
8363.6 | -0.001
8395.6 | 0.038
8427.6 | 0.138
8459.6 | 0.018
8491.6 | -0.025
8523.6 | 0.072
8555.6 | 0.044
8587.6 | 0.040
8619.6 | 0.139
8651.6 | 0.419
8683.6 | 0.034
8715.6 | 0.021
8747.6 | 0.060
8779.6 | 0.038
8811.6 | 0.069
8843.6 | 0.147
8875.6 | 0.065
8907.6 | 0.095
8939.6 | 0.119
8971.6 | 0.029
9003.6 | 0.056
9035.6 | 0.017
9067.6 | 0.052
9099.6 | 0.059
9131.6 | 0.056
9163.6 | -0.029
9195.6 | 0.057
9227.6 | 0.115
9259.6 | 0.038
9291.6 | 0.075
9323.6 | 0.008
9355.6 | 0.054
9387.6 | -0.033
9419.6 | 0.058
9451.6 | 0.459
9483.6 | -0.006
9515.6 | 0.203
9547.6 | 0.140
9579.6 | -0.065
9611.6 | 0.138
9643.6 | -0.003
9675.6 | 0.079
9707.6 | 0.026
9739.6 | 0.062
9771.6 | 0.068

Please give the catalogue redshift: 1.32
